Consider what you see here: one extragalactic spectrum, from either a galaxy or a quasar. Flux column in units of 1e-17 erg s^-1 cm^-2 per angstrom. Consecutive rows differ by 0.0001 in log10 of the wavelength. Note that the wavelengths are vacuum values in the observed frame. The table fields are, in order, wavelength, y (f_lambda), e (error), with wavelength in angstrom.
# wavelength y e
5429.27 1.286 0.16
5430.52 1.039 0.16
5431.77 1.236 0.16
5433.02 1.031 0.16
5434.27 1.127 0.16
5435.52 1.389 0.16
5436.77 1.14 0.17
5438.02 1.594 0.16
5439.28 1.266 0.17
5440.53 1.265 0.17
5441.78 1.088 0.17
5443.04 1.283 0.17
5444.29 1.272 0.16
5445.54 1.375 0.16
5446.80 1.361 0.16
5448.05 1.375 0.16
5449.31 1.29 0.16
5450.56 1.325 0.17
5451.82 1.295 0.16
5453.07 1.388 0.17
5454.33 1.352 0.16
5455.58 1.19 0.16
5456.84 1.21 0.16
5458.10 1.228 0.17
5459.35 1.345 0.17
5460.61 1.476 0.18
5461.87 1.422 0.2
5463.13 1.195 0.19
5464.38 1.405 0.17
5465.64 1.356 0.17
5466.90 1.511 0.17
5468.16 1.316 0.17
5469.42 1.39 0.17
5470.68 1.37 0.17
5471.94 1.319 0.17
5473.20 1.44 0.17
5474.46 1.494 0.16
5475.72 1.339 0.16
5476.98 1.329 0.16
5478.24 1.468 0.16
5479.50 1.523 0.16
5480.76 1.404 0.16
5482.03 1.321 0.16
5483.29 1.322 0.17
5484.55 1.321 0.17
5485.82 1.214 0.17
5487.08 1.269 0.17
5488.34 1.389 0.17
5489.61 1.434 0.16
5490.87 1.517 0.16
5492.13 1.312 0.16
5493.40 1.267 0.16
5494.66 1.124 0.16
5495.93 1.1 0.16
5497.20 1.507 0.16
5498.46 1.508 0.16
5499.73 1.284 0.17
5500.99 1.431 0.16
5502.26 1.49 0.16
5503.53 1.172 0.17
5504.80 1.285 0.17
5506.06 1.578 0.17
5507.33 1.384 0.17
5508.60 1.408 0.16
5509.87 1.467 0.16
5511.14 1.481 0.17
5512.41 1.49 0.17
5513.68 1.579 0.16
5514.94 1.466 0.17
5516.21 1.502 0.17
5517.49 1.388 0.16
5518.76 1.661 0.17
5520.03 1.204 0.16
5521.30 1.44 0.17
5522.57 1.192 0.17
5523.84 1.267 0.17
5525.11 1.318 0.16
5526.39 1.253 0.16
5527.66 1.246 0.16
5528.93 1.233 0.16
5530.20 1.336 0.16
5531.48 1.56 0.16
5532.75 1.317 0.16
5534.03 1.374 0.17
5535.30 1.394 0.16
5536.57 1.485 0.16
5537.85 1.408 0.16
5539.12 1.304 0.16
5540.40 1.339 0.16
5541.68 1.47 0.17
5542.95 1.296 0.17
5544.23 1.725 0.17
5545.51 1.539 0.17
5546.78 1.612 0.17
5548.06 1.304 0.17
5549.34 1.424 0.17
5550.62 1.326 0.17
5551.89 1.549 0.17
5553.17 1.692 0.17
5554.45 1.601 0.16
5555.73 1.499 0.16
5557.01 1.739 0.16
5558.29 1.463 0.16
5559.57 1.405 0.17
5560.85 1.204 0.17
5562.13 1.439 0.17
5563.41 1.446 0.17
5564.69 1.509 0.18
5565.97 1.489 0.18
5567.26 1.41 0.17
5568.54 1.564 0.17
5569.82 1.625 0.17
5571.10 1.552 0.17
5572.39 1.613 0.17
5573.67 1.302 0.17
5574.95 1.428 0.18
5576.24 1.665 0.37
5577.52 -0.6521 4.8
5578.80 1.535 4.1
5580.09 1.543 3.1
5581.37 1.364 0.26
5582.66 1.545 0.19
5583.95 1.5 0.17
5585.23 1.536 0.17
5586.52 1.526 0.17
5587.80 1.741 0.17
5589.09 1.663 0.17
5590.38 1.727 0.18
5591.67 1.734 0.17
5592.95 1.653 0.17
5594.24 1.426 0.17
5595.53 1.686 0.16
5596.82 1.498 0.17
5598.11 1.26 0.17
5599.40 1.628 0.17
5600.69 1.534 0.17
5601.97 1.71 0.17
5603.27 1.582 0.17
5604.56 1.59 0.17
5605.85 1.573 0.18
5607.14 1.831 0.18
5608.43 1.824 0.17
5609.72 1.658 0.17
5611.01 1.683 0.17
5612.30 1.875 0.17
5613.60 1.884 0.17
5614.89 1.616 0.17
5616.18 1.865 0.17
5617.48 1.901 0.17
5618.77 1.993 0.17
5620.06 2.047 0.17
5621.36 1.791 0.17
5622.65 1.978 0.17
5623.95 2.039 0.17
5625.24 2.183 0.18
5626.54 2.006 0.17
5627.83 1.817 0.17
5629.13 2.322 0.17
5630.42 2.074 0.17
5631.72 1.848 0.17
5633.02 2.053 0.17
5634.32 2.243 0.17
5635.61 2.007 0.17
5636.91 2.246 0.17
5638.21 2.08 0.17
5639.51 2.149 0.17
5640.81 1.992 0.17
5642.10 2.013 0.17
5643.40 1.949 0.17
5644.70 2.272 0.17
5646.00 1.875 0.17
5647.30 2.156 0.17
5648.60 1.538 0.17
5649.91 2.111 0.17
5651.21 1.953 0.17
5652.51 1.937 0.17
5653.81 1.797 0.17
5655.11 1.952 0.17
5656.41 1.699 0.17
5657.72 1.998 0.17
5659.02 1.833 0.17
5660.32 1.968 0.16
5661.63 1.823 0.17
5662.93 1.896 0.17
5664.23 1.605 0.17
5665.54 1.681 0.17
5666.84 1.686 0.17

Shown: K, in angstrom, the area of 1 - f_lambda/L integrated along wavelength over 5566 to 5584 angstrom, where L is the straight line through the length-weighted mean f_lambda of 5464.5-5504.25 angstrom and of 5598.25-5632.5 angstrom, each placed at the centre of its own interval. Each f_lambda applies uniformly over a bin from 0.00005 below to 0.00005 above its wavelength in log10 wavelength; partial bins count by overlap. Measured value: 3.5 angstrom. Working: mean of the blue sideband 1.36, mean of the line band 1.36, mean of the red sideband 1.83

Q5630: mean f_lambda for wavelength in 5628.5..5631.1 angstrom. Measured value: 2.2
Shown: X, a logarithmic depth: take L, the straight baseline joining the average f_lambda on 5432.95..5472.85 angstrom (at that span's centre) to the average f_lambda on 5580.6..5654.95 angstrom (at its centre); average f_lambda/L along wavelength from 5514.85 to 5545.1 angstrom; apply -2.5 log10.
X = 0.128 mag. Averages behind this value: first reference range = 1.32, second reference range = 1.83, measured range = 1.38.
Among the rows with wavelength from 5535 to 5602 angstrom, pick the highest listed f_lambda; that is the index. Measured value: 1.741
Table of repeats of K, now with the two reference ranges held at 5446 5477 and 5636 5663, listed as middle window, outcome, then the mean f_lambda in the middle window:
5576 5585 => 2.8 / 1.21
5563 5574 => 1.2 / 1.51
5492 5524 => 2.4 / 1.39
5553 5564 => 1.2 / 1.49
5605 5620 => 0.4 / 1.8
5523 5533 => 1.6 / 1.31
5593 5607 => 1.9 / 1.56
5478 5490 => 0.5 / 1.36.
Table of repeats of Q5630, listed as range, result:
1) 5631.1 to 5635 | 2.05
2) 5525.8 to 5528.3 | 1.25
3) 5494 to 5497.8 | 1.24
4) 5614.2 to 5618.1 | 1.79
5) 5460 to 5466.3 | 1.37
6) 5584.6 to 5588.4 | 1.6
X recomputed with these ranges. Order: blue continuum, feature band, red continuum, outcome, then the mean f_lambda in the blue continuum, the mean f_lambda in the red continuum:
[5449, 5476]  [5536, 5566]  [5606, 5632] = 0.135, 1.35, 1.91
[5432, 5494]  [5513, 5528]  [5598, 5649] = 0.116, 1.33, 1.9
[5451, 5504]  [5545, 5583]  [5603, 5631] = 0.175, 1.35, 1.87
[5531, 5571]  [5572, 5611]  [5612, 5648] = 0.161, 1.47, 2.01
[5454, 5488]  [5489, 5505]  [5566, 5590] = 0.022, 1.35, 1.42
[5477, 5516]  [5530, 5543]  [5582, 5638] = 0.098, 1.38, 1.79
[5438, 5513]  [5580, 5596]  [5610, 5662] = 0.124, 1.35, 1.96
